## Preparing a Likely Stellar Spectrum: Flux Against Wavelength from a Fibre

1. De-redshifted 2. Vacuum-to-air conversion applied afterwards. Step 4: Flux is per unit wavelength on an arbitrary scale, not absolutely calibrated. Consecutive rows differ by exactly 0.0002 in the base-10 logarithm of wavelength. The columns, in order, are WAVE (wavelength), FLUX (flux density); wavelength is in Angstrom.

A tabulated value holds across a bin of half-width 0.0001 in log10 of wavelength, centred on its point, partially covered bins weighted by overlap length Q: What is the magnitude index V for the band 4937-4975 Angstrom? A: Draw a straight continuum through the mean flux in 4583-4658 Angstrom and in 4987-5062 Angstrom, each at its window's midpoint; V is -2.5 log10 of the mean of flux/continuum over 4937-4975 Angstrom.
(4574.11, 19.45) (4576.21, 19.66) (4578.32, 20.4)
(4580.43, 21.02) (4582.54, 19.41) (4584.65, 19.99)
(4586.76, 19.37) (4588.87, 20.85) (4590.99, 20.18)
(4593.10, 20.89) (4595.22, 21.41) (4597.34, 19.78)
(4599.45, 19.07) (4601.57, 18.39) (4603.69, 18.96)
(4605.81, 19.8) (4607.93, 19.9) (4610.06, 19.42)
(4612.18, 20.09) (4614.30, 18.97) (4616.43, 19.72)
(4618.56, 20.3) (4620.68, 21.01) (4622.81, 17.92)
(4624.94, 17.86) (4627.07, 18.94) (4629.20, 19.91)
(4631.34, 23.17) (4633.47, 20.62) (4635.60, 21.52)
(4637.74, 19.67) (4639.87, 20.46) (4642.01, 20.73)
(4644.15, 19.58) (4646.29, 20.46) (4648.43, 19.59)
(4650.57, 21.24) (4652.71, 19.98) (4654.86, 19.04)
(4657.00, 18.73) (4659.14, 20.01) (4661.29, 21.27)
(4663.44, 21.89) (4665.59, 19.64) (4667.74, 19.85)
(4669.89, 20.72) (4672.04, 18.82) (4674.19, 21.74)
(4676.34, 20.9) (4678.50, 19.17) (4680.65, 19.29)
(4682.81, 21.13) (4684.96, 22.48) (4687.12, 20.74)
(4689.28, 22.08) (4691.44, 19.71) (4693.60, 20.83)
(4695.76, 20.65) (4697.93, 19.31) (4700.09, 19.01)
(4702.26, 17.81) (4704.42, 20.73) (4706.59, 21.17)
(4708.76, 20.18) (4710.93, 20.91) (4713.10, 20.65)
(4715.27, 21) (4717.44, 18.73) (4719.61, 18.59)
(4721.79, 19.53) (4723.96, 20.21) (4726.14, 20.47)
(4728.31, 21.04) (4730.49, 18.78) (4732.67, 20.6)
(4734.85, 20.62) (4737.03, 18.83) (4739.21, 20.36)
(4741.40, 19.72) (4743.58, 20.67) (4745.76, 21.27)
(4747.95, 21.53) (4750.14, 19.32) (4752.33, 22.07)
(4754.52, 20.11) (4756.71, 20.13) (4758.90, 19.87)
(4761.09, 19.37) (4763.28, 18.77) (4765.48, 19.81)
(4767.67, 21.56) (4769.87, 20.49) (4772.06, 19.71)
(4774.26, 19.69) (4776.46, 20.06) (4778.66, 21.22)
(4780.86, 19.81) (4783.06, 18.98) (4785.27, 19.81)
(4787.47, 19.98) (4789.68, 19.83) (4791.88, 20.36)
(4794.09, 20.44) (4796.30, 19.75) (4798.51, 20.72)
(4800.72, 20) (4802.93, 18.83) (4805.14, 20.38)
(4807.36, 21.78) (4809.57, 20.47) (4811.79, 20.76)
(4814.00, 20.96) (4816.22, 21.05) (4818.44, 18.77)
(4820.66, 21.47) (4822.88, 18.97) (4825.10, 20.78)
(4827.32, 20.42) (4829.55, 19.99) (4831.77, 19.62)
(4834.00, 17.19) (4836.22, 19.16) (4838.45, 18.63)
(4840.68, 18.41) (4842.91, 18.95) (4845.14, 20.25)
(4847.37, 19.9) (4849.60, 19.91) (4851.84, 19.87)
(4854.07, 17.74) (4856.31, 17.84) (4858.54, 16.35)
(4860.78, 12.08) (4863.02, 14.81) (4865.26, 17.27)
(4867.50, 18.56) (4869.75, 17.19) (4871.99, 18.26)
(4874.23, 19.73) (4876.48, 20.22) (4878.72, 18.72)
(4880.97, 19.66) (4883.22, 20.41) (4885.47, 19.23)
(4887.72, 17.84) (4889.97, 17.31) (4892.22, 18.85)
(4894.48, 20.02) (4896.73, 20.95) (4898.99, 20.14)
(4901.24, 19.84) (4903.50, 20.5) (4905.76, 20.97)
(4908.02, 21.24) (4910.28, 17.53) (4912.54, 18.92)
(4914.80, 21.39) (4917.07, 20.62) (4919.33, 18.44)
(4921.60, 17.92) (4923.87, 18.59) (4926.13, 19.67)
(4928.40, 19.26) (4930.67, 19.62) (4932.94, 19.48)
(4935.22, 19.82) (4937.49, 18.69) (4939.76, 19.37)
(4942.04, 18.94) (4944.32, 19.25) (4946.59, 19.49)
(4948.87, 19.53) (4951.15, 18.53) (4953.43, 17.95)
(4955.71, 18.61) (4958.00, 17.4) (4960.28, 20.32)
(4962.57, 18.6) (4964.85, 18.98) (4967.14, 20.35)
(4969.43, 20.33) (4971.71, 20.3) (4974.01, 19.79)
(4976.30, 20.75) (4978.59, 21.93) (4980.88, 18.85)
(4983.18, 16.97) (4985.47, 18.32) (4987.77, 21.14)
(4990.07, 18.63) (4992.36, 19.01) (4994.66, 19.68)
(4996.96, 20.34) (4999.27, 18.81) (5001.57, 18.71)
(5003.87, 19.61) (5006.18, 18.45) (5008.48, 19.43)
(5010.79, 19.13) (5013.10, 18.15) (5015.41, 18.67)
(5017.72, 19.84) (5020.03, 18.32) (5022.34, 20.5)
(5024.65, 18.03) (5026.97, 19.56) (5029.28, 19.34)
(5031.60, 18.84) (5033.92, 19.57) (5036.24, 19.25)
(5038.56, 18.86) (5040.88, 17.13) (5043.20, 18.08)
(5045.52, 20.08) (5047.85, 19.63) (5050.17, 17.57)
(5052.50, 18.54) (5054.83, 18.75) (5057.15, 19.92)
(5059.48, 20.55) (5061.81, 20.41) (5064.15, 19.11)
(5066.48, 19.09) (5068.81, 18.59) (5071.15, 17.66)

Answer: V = 0.00 mag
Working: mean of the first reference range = 19.9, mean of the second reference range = 19.1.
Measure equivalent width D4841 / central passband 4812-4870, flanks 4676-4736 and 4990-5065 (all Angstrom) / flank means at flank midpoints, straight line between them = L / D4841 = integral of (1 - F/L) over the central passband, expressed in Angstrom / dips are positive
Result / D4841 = 2.96 Angstrom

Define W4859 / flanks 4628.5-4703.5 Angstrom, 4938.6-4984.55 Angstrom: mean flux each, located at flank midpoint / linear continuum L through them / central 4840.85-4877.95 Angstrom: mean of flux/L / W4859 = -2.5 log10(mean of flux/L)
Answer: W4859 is 0.09 mag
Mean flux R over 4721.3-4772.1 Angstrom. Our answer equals 20.2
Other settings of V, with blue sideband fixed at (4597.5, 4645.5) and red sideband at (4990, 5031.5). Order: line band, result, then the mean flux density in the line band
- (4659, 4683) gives -0.033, 20.3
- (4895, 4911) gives -0.050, 20.2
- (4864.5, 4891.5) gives 0.037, 18.7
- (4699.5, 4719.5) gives -0.017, 20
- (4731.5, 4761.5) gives -0.040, 20.3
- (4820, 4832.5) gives -0.040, 20.2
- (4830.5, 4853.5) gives 0.015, 19.2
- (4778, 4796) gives -0.026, 20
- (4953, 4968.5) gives 0.016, 18.9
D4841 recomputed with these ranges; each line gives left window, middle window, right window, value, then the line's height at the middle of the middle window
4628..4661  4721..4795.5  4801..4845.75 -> -0.5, 20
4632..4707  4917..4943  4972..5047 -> 0.4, 19.5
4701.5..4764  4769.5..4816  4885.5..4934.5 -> -0.7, 19.9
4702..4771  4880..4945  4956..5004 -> 0.6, 19.7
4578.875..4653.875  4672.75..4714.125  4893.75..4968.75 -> -1.2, 19.9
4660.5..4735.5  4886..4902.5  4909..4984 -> 0.2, 19.5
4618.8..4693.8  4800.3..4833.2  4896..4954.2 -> -0.7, 19.8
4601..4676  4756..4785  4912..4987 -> -0.3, 19.7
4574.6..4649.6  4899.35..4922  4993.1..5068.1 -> -0.5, 19.4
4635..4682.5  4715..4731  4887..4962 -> 0.2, 20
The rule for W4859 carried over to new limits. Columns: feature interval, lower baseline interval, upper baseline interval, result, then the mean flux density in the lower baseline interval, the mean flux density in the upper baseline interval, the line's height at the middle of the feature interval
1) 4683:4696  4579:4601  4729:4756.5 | -0.05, 20.2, 20.3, 20.3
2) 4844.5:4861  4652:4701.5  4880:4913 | 0.08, 20.3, 19.6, 19.7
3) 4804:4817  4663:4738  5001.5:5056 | -0.06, 20.2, 18.9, 19.8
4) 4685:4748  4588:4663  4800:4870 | -0.03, 20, 19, 19.6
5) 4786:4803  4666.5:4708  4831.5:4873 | -0.07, 20.3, 18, 18.8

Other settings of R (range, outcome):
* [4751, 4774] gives 20.2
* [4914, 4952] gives 19.3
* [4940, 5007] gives 19.3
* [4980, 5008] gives 19.1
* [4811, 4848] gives 19.7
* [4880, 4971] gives 19.4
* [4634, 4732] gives 20.2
